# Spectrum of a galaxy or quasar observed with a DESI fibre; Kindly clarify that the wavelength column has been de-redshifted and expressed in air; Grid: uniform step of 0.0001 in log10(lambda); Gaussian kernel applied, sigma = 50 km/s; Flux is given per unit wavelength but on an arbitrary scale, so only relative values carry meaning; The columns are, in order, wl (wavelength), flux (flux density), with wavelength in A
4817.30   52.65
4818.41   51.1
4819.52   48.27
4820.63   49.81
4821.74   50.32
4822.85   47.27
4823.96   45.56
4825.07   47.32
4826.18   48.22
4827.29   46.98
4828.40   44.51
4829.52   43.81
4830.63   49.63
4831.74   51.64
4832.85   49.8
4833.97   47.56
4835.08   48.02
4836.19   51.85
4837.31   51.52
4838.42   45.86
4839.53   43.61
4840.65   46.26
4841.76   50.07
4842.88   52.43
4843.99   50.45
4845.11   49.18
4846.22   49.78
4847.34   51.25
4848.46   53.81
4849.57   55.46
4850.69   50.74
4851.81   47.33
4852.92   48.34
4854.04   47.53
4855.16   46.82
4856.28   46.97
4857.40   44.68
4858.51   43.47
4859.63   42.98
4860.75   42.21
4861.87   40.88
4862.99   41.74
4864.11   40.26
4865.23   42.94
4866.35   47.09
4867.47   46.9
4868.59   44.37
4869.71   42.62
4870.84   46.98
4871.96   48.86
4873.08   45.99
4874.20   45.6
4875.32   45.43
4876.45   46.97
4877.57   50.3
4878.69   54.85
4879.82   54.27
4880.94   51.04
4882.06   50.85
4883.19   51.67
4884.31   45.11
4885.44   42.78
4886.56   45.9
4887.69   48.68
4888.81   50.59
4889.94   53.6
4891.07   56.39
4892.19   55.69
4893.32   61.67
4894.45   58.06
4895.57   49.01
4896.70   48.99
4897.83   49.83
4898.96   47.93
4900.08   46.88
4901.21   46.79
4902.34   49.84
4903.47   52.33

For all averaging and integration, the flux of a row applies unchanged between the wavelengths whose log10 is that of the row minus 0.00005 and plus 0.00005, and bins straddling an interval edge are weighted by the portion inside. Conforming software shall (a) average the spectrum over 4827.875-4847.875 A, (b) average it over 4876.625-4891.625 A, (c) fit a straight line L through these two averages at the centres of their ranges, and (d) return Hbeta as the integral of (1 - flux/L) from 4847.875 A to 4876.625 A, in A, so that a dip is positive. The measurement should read 2.1 A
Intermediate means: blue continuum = 48.7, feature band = 46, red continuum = 50.4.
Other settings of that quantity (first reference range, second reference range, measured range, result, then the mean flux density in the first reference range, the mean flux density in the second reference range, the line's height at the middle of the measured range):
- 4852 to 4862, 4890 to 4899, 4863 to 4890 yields 1.2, 45.2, 53.7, 49.6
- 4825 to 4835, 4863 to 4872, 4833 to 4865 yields -0.9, 47.8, 44.6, 46.1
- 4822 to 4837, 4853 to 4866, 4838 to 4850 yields -1.0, 48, 43.9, 46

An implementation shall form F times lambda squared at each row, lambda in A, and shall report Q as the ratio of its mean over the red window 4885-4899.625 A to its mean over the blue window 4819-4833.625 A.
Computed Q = 1.10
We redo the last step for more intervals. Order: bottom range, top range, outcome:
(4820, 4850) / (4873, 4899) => 1.06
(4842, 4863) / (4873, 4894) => 1.07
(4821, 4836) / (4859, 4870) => 0.92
